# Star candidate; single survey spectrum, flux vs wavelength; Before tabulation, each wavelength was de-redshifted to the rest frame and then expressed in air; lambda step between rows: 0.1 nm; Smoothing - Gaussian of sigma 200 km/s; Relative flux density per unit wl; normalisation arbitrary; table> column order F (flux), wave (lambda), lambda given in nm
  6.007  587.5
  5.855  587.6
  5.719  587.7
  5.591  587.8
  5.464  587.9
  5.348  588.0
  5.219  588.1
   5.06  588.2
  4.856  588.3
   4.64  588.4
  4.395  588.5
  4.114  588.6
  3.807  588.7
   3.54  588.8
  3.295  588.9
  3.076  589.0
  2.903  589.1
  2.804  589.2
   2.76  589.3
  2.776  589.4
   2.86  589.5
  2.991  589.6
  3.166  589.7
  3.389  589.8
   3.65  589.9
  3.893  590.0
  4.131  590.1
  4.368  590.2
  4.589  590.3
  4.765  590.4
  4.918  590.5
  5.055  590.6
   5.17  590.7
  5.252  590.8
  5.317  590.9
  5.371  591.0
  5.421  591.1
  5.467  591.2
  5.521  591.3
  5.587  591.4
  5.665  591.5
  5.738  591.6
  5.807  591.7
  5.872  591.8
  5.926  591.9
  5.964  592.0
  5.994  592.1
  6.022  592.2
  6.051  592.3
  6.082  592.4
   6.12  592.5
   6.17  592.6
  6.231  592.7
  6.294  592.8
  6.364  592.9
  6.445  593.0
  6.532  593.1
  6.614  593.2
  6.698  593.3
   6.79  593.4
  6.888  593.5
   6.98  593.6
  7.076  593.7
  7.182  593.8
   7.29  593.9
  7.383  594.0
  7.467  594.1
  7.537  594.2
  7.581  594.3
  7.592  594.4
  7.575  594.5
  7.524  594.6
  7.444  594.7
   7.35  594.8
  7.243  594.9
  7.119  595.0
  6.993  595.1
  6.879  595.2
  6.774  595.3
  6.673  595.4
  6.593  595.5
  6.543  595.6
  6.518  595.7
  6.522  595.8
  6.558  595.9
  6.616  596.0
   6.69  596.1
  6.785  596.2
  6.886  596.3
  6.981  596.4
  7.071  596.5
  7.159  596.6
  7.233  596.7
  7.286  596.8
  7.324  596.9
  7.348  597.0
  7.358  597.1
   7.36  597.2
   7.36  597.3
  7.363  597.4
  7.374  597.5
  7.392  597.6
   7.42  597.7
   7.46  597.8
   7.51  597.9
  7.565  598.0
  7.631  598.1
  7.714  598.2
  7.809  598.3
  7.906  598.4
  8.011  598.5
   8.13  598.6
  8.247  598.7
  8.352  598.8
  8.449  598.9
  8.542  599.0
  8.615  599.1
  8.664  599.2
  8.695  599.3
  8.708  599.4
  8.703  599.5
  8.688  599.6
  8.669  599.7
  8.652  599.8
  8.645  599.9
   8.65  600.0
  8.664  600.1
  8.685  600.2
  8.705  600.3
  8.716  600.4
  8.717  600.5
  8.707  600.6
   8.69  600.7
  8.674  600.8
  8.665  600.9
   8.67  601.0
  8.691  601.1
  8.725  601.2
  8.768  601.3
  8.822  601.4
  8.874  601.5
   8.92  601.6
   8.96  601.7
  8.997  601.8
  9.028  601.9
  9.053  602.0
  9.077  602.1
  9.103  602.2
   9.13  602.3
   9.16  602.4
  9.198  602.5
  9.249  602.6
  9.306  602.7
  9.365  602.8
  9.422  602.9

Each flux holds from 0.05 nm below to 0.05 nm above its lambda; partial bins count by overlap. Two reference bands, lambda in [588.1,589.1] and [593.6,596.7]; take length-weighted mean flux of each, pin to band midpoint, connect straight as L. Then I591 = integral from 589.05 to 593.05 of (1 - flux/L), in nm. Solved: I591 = 0.23 nm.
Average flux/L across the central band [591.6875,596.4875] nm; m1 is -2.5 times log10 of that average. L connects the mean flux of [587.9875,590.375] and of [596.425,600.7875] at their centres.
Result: -0.13 mag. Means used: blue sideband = 3.8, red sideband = 8.04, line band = 6.74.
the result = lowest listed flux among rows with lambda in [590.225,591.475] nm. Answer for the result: 4.589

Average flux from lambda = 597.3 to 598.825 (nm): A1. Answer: 7.7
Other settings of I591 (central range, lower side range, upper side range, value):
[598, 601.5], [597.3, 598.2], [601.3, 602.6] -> -0.13 nm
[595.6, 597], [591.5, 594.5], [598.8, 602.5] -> 0.12 nm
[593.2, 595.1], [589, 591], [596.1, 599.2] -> -0.42 nm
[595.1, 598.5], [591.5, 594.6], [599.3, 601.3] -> 0.24 nm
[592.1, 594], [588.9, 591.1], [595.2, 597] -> -0.40 nm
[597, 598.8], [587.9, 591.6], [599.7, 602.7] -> -0.02 nm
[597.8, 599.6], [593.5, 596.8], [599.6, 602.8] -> -0.01 nm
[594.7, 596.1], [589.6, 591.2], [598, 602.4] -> -0.04 nm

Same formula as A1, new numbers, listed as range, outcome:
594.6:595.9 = 6.9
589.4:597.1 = 6.16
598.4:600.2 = 8.52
